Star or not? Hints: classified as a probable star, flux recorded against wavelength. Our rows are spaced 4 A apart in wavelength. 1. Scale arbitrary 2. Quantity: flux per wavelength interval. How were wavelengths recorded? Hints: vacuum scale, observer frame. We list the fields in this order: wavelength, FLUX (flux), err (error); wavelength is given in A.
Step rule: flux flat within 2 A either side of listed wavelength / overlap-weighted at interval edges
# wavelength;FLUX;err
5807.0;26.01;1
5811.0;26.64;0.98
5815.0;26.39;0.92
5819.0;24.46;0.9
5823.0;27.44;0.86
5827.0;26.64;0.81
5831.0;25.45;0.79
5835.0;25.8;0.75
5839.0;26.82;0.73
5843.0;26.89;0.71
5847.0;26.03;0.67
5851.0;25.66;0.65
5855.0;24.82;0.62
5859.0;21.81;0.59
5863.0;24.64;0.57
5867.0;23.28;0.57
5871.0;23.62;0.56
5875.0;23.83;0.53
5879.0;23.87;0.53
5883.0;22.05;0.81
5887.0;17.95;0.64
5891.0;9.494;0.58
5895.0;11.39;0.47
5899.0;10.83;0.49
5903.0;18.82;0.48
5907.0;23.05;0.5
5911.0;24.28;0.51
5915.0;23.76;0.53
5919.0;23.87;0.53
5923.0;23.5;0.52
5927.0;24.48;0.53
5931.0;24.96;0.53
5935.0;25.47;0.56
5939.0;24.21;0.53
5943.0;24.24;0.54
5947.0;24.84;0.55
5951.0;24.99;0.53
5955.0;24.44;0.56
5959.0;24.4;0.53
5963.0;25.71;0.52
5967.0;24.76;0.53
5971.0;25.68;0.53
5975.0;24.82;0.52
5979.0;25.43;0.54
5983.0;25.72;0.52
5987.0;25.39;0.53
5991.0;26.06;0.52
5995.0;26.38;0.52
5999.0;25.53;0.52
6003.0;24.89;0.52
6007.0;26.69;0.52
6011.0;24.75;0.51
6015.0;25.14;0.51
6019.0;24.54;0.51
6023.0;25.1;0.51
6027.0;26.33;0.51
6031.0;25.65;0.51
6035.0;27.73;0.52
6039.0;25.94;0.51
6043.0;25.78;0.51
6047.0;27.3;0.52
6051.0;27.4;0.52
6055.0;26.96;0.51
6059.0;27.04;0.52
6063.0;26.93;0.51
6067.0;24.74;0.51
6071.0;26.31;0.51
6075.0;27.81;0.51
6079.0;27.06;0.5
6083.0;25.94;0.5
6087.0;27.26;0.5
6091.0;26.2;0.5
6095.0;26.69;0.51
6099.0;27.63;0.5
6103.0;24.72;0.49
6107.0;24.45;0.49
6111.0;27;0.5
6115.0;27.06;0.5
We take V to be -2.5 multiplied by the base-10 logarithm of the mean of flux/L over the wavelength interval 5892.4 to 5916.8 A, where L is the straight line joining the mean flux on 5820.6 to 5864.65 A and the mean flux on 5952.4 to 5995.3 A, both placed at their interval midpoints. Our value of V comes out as 0.35 mag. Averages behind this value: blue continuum 25.6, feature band 18.4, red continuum 25.3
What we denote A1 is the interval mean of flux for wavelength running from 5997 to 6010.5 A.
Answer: 25.6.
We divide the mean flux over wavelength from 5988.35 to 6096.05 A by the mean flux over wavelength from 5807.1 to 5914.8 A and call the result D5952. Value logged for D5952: 1.15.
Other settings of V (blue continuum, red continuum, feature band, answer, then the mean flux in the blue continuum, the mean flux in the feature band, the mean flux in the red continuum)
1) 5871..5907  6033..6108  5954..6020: -0.126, 18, 25.3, 26.5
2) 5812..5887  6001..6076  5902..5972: 0.052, 24.8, 24.2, 26.1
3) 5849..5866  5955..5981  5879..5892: 0.320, 24.2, 18.2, 25.1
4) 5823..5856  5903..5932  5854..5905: 0.260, 26.1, 19.6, 23.6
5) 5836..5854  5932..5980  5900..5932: 0.111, 26.2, 22.9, 24.9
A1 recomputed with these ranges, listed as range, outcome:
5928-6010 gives 25.2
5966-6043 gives 25.6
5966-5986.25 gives 25.3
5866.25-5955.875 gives 21.7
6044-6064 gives 27.1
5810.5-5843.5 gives 26.2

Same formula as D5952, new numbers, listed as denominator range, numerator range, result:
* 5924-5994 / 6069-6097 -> 1.07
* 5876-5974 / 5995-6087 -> 1.18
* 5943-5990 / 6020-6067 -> 1.05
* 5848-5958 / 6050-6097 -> 1.20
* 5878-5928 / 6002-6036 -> 1.31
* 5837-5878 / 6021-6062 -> 1.07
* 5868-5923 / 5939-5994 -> 1.26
